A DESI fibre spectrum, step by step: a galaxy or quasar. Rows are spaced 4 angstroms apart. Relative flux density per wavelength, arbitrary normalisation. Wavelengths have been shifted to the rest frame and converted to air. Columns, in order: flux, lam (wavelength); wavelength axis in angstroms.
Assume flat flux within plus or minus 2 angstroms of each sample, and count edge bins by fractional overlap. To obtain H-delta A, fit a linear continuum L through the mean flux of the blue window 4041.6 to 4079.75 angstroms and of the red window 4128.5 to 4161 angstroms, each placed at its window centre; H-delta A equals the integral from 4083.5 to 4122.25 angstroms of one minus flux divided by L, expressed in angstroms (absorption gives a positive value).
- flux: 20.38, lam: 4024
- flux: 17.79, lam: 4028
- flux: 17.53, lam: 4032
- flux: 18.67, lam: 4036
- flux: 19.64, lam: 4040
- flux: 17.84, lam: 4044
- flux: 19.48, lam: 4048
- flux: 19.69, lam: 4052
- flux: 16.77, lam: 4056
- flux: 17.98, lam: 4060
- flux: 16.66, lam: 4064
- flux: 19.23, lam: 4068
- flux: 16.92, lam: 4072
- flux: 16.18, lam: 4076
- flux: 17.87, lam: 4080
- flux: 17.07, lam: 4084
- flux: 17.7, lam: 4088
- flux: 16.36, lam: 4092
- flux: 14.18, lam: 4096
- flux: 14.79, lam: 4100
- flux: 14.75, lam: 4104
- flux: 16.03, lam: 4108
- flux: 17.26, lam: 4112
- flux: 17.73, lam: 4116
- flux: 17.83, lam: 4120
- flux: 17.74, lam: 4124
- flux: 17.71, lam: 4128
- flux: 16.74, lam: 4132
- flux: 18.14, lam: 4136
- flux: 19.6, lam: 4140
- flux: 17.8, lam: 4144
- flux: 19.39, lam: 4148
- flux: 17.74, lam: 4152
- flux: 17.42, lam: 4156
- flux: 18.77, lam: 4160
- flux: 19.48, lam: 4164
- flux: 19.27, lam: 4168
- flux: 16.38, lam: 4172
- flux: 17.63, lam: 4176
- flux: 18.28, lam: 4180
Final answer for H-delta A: 3.59 angstroms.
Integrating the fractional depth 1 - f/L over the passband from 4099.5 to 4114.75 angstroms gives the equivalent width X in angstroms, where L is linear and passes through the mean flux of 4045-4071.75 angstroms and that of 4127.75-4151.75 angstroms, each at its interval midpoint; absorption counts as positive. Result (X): 1.9 angstroms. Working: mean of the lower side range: 18.2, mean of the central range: 15.9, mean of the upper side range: 18.2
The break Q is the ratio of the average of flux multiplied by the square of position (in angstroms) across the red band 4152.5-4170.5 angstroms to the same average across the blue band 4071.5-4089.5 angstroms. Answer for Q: 1.1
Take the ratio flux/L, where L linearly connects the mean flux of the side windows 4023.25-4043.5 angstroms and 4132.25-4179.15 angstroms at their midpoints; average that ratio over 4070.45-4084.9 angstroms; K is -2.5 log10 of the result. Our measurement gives 0.09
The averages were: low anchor 18.6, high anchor 18.3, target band 17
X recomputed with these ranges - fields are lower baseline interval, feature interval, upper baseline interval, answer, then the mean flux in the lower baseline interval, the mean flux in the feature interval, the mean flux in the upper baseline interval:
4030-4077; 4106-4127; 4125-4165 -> 1.0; 18.1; 17.3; 18.2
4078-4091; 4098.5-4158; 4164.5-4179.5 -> 1.1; 17.5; 17.4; 18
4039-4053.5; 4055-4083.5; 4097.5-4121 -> 1.1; 19.1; 17.4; 16.3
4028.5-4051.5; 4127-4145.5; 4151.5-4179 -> 0.2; 18.6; 18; 18.1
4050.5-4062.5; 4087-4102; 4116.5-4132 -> 1.8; 18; 15.6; 17.6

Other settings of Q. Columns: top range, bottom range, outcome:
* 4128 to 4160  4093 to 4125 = 1.13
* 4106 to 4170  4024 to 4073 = 1.03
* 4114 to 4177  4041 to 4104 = 1.09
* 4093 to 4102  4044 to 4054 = 0.78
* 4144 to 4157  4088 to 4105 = 1.22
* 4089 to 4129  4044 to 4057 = 0.91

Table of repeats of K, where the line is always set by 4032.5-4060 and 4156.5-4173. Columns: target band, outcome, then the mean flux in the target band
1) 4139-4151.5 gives -0.013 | 18.7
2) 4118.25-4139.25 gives 0.047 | 17.7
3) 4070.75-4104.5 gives 0.143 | 16.3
